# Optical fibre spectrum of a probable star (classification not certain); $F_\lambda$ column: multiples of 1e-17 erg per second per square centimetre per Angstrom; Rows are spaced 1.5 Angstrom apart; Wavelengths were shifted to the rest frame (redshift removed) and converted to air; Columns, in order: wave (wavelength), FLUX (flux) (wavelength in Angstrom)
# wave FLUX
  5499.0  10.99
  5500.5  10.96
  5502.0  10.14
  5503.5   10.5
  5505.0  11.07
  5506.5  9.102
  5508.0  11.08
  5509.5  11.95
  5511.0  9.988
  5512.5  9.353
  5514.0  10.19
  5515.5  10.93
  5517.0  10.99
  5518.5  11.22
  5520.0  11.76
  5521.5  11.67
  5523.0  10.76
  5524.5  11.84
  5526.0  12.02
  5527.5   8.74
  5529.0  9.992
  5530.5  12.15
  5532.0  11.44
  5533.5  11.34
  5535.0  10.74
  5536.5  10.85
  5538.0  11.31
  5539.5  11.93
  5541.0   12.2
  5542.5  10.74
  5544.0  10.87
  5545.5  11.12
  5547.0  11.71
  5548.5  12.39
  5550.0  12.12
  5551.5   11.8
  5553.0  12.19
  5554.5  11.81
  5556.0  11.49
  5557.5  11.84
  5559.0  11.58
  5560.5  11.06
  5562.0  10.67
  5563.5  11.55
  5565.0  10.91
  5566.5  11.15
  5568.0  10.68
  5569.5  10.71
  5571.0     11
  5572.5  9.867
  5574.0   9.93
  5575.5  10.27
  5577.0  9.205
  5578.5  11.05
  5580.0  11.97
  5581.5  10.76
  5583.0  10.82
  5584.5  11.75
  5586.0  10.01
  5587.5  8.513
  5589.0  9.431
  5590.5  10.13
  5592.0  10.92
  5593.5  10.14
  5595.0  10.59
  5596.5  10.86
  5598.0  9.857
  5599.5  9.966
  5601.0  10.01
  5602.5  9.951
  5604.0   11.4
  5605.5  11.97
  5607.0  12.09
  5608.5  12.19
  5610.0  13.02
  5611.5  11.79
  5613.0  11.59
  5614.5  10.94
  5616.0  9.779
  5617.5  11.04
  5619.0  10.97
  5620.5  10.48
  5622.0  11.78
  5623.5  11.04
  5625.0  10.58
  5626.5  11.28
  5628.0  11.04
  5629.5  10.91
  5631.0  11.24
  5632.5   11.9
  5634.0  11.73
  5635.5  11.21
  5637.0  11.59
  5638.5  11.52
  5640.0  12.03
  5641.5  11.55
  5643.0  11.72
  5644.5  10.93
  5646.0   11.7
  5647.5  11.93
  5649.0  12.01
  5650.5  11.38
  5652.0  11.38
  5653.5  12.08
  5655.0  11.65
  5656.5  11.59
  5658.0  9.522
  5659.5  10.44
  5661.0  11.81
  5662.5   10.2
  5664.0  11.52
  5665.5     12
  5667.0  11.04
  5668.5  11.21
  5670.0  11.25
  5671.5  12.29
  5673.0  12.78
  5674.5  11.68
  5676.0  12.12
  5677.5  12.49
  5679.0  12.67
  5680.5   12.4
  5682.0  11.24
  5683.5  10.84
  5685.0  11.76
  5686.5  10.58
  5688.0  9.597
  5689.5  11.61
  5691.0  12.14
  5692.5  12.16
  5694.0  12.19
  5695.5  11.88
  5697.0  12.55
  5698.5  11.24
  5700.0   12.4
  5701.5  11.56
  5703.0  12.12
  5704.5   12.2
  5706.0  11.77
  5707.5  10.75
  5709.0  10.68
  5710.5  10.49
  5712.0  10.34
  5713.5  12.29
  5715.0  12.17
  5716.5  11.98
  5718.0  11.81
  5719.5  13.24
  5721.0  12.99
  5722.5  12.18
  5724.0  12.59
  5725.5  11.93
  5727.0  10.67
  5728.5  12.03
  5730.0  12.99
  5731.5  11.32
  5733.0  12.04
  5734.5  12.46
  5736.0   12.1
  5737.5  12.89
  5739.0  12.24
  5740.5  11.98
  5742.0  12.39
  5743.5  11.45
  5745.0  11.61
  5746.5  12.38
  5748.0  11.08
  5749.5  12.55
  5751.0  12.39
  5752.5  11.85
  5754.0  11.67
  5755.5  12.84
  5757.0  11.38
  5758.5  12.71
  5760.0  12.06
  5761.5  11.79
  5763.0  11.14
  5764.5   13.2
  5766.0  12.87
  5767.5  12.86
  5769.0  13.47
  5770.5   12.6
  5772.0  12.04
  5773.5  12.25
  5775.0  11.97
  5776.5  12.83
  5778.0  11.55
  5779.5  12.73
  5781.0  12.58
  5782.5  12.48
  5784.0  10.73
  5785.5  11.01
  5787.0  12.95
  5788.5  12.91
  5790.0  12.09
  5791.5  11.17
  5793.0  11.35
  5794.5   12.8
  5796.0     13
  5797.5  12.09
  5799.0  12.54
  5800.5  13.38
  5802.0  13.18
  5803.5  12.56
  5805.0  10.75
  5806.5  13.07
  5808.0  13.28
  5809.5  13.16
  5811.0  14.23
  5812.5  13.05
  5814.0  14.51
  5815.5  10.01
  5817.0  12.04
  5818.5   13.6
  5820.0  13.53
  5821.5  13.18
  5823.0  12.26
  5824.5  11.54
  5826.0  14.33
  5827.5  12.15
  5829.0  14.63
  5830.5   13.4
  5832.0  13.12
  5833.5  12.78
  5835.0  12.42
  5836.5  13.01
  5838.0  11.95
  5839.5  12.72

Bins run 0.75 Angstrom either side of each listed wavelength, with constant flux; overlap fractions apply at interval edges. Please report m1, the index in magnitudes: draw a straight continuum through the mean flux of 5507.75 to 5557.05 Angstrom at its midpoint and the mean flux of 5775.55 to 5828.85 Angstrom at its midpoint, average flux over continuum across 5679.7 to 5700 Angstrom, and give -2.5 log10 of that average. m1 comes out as 0.04 mag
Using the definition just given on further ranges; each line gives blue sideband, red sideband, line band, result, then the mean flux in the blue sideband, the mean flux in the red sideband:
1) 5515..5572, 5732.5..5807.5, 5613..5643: 0.041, 11.3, 12.2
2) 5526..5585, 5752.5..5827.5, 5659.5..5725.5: 0.017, 11.1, 12.5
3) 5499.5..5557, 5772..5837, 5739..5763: 0.029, 11.1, 12.6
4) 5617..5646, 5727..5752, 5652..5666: 0.029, 11.3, 12.1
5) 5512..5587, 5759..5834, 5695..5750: 0.018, 11.1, 12.6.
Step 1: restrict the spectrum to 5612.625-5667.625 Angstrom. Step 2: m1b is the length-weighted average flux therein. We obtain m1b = 11.3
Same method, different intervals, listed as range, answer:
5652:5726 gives 11.7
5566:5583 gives 10.6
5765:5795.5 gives 12.3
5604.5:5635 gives 11.4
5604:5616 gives 11.8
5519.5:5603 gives 10.9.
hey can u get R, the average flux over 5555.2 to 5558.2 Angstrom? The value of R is 11.7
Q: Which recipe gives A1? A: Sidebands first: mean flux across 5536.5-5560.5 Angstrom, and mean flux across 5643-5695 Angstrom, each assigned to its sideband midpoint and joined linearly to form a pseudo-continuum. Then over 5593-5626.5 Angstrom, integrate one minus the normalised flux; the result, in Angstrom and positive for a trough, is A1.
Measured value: 1.6 Angstrom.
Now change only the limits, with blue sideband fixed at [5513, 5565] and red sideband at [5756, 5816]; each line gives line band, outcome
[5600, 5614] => 0.1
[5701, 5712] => 0.7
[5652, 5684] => 0.9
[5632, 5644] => 0.1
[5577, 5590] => 1.2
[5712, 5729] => 0.0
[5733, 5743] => -0.1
